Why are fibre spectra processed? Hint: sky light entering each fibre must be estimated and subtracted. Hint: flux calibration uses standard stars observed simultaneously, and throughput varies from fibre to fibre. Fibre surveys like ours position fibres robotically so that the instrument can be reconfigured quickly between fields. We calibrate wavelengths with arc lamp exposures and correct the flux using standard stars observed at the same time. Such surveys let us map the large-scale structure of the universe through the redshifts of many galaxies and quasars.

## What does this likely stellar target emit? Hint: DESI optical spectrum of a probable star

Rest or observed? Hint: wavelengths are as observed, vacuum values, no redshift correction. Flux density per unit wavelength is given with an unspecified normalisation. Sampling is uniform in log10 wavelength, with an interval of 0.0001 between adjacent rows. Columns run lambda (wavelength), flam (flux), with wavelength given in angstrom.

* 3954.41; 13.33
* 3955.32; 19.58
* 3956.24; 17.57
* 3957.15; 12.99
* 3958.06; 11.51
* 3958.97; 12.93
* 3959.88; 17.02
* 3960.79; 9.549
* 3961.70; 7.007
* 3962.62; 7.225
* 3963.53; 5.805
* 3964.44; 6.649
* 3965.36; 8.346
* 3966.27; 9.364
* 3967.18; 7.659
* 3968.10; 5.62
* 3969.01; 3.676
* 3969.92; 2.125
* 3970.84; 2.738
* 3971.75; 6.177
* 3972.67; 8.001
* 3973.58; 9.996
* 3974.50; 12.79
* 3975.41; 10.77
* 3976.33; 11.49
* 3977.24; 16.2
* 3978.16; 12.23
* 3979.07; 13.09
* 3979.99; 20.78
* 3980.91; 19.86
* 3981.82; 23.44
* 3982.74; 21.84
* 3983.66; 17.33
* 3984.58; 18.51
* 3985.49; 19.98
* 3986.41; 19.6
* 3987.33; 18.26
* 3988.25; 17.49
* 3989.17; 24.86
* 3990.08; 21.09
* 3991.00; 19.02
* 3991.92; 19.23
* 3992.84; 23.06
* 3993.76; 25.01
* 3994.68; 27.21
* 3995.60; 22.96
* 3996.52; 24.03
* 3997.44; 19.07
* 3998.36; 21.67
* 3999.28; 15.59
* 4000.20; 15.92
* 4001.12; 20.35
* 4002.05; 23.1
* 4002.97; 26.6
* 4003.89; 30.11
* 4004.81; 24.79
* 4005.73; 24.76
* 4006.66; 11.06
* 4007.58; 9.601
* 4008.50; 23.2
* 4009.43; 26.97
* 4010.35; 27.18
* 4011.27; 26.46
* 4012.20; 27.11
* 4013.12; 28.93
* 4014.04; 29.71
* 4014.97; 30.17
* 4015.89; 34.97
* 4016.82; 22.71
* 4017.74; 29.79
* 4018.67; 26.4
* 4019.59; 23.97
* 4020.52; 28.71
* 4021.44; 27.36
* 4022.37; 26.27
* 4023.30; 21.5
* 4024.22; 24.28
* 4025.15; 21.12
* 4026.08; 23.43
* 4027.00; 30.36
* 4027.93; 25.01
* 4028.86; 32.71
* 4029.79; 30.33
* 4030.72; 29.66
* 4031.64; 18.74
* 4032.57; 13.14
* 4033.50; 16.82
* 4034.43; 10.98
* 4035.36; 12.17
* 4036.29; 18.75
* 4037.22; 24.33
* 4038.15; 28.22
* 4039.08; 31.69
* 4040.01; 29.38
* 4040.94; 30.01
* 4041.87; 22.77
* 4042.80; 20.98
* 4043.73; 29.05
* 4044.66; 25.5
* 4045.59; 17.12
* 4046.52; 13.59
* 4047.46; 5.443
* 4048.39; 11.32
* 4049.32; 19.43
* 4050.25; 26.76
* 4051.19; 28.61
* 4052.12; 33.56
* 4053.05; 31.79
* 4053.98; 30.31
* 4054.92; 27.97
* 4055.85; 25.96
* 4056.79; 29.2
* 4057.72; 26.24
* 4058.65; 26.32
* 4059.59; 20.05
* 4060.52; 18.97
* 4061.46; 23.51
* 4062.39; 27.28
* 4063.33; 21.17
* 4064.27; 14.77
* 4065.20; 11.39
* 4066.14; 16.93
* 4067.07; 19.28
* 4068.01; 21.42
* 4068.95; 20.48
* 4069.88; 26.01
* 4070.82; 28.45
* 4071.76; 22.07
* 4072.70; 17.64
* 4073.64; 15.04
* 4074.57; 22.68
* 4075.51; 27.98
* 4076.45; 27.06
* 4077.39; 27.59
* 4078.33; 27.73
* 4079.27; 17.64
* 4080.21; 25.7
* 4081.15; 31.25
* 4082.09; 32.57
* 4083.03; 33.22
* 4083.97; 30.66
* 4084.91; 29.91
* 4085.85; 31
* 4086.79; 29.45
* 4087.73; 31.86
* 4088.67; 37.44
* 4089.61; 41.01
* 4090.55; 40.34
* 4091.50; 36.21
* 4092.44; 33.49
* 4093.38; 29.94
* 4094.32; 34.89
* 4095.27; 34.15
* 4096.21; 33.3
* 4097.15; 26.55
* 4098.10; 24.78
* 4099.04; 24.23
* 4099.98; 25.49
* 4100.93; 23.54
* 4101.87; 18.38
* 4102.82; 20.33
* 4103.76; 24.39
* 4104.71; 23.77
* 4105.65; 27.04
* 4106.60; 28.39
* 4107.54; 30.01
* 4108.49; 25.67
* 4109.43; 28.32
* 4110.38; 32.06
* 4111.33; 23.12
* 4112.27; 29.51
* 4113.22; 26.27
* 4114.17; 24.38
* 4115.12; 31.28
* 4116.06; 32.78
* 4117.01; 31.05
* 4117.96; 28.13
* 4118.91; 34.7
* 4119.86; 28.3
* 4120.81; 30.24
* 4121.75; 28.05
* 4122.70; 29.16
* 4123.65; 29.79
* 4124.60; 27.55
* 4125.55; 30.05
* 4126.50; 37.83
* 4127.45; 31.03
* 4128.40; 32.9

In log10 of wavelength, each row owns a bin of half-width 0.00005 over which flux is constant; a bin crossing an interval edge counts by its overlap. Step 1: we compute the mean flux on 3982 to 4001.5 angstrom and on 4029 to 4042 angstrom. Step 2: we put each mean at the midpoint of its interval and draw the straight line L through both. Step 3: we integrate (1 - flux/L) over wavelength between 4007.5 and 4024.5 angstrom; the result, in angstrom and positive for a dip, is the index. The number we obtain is -3.56 angstrom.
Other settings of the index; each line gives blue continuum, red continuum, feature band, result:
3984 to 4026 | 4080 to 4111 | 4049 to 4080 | 4.2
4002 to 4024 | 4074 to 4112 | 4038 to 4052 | 2.1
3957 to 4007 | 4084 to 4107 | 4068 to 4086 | 1.0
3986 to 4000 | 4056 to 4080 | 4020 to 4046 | -2.6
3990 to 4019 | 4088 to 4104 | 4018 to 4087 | 7.6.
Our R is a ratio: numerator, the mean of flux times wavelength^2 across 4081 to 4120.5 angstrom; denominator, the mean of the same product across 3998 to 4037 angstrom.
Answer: 1.30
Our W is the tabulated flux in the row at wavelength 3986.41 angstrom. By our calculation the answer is 19.6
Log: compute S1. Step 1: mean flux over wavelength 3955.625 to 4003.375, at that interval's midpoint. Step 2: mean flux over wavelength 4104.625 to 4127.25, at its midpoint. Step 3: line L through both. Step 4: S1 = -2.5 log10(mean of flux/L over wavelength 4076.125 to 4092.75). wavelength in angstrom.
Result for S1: -0.20 mag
